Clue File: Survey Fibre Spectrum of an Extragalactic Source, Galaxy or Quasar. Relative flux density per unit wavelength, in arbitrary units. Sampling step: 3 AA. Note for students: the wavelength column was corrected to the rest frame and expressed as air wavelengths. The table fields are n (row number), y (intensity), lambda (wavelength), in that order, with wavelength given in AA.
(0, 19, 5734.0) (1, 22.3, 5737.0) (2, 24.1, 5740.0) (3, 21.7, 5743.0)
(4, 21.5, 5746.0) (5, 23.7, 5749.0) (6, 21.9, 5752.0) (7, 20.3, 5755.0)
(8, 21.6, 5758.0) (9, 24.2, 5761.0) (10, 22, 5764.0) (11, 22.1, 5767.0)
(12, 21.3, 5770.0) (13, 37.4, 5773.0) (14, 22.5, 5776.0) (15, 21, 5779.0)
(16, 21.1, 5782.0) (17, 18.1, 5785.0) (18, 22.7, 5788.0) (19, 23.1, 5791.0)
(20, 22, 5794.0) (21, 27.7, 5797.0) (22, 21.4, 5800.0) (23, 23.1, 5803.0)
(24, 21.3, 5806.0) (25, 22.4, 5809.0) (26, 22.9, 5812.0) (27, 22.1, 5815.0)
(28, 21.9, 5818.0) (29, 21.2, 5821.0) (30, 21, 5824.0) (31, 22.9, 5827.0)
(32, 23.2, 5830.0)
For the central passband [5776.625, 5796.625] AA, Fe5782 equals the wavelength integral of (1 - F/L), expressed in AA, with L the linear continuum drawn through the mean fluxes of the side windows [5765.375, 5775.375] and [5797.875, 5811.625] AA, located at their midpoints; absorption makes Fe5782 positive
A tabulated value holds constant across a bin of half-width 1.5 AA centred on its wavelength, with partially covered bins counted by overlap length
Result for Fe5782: 2.2 AA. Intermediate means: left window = 26.5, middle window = 21.7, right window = 22.4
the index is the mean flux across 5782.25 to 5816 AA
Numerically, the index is 22.4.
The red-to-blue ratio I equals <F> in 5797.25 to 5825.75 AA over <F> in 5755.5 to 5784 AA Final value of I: 0.9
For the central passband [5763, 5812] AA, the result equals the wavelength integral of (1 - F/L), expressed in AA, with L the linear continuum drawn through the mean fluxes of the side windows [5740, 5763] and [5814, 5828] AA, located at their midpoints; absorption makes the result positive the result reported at -2.4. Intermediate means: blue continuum 22.3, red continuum 21.8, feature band 23.1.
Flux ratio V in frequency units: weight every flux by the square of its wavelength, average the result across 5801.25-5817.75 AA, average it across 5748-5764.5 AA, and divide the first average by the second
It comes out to 1.0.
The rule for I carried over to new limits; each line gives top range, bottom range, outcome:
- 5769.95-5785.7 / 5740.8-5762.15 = 1.09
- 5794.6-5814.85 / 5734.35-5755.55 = 1.04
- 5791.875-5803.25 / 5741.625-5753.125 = 1.06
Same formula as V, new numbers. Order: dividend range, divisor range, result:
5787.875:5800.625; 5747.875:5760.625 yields 1.09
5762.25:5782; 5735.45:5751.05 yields 1.08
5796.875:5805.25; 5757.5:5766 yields 1.04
